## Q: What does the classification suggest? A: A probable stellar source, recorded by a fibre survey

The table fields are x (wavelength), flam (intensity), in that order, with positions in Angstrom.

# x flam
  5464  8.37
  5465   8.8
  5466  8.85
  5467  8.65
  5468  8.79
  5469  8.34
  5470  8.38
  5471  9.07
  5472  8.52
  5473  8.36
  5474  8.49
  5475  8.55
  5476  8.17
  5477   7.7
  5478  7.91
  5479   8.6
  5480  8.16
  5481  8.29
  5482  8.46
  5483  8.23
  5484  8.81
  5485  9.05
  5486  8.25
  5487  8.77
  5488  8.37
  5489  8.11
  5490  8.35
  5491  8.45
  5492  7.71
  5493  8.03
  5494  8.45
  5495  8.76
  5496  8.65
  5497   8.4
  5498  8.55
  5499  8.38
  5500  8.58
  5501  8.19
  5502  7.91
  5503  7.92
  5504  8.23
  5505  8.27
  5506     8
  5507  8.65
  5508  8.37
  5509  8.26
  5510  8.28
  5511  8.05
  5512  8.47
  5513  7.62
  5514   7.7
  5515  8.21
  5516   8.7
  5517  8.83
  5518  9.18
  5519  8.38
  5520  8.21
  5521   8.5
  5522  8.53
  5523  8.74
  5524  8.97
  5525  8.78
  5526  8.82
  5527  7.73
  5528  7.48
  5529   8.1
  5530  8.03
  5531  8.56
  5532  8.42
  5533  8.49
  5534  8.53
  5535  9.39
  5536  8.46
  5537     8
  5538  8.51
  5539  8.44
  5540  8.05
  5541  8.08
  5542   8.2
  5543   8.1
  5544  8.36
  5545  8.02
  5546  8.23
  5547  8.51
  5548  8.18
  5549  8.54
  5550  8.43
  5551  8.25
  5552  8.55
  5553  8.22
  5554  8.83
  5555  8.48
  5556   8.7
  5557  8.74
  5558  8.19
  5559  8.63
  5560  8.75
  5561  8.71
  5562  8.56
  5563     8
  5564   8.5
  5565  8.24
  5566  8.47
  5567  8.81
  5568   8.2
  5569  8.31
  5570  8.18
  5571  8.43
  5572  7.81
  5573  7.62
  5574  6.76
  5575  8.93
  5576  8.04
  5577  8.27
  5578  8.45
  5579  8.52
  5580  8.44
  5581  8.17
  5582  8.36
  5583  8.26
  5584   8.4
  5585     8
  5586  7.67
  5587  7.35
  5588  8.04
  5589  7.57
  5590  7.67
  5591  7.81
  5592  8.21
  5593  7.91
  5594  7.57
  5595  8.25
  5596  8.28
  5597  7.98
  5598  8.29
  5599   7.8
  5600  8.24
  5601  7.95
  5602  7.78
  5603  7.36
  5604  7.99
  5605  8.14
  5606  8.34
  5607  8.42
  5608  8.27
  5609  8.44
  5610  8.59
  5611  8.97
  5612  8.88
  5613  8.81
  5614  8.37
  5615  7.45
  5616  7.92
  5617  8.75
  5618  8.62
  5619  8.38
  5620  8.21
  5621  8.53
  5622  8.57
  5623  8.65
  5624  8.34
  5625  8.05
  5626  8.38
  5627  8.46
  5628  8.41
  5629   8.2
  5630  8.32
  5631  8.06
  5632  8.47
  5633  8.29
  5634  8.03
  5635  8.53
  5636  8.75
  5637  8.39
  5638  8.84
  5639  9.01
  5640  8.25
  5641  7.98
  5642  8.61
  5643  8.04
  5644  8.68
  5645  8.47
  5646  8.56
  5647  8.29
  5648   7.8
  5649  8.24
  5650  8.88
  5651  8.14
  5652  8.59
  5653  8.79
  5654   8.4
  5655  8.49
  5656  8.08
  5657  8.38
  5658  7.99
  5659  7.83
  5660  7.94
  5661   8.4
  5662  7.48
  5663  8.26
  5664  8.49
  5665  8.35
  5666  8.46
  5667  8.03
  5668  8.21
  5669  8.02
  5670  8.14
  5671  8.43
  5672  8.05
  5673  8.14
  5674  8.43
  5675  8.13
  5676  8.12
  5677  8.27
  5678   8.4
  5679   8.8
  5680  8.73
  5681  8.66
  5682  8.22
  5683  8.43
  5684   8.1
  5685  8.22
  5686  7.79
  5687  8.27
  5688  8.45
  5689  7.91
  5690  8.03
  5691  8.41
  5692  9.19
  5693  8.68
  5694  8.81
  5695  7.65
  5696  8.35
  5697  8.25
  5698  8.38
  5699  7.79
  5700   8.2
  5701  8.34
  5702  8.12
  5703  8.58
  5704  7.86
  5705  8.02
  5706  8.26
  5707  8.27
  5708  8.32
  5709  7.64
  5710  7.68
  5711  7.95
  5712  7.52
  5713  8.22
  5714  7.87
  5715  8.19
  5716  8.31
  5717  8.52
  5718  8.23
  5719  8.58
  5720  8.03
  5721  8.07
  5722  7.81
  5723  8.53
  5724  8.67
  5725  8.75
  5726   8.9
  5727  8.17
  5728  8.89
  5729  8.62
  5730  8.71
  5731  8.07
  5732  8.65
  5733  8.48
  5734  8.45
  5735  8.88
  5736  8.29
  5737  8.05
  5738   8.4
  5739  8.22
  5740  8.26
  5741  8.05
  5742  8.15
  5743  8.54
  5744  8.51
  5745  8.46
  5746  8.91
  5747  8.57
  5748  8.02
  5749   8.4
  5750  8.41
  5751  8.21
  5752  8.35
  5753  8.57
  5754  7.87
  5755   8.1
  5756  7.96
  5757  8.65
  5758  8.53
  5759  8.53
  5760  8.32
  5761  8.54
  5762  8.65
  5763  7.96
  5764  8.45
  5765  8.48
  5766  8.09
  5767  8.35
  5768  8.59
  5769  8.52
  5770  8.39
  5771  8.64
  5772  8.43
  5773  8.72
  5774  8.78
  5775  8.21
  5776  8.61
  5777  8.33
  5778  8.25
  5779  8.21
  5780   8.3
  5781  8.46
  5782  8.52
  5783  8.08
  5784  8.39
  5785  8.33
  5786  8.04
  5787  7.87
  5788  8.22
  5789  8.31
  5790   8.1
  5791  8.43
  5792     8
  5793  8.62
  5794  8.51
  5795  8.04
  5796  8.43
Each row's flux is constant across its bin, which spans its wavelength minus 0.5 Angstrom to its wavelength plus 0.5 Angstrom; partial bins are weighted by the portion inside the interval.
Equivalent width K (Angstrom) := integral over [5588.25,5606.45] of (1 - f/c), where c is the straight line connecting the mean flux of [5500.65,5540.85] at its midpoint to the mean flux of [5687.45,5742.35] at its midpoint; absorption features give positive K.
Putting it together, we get 0.8 Angstrom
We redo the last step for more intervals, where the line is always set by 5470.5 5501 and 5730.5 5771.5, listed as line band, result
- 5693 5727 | 0.7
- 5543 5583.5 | 0.3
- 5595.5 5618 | 0.4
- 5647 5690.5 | 0.7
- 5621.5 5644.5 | 0.0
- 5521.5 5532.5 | 0.0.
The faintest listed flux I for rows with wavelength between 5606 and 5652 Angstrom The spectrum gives 7.45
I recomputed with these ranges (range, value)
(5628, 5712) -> 7.48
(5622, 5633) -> 8.05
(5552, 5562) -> 8.19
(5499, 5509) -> 7.91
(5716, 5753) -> 7.81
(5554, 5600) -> 6.76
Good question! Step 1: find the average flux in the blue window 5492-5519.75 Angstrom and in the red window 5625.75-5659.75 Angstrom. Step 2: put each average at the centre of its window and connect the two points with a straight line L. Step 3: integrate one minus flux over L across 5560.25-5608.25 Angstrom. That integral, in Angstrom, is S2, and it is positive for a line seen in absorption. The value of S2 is 1.3 Angstrom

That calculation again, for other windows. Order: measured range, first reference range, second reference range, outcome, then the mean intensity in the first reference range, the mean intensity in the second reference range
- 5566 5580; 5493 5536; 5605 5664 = 0.3 Angstrom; 8.38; 8.37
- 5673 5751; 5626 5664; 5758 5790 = 0.4 Angstrom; 8.34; 8.37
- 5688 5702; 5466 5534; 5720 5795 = 0.1 Angstrom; 8.38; 8.38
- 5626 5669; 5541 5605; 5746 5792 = -0.4 Angstrom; 8.19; 8.35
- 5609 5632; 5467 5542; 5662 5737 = -0.2 Angstrom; 8.38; 8.29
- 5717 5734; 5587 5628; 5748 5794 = -0.3 Angstrom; 8.2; 8.35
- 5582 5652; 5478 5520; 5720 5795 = 0.9 Angstrom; 8.35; 8.38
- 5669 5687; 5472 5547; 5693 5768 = 0.1 Angstrom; 8.35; 8.31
